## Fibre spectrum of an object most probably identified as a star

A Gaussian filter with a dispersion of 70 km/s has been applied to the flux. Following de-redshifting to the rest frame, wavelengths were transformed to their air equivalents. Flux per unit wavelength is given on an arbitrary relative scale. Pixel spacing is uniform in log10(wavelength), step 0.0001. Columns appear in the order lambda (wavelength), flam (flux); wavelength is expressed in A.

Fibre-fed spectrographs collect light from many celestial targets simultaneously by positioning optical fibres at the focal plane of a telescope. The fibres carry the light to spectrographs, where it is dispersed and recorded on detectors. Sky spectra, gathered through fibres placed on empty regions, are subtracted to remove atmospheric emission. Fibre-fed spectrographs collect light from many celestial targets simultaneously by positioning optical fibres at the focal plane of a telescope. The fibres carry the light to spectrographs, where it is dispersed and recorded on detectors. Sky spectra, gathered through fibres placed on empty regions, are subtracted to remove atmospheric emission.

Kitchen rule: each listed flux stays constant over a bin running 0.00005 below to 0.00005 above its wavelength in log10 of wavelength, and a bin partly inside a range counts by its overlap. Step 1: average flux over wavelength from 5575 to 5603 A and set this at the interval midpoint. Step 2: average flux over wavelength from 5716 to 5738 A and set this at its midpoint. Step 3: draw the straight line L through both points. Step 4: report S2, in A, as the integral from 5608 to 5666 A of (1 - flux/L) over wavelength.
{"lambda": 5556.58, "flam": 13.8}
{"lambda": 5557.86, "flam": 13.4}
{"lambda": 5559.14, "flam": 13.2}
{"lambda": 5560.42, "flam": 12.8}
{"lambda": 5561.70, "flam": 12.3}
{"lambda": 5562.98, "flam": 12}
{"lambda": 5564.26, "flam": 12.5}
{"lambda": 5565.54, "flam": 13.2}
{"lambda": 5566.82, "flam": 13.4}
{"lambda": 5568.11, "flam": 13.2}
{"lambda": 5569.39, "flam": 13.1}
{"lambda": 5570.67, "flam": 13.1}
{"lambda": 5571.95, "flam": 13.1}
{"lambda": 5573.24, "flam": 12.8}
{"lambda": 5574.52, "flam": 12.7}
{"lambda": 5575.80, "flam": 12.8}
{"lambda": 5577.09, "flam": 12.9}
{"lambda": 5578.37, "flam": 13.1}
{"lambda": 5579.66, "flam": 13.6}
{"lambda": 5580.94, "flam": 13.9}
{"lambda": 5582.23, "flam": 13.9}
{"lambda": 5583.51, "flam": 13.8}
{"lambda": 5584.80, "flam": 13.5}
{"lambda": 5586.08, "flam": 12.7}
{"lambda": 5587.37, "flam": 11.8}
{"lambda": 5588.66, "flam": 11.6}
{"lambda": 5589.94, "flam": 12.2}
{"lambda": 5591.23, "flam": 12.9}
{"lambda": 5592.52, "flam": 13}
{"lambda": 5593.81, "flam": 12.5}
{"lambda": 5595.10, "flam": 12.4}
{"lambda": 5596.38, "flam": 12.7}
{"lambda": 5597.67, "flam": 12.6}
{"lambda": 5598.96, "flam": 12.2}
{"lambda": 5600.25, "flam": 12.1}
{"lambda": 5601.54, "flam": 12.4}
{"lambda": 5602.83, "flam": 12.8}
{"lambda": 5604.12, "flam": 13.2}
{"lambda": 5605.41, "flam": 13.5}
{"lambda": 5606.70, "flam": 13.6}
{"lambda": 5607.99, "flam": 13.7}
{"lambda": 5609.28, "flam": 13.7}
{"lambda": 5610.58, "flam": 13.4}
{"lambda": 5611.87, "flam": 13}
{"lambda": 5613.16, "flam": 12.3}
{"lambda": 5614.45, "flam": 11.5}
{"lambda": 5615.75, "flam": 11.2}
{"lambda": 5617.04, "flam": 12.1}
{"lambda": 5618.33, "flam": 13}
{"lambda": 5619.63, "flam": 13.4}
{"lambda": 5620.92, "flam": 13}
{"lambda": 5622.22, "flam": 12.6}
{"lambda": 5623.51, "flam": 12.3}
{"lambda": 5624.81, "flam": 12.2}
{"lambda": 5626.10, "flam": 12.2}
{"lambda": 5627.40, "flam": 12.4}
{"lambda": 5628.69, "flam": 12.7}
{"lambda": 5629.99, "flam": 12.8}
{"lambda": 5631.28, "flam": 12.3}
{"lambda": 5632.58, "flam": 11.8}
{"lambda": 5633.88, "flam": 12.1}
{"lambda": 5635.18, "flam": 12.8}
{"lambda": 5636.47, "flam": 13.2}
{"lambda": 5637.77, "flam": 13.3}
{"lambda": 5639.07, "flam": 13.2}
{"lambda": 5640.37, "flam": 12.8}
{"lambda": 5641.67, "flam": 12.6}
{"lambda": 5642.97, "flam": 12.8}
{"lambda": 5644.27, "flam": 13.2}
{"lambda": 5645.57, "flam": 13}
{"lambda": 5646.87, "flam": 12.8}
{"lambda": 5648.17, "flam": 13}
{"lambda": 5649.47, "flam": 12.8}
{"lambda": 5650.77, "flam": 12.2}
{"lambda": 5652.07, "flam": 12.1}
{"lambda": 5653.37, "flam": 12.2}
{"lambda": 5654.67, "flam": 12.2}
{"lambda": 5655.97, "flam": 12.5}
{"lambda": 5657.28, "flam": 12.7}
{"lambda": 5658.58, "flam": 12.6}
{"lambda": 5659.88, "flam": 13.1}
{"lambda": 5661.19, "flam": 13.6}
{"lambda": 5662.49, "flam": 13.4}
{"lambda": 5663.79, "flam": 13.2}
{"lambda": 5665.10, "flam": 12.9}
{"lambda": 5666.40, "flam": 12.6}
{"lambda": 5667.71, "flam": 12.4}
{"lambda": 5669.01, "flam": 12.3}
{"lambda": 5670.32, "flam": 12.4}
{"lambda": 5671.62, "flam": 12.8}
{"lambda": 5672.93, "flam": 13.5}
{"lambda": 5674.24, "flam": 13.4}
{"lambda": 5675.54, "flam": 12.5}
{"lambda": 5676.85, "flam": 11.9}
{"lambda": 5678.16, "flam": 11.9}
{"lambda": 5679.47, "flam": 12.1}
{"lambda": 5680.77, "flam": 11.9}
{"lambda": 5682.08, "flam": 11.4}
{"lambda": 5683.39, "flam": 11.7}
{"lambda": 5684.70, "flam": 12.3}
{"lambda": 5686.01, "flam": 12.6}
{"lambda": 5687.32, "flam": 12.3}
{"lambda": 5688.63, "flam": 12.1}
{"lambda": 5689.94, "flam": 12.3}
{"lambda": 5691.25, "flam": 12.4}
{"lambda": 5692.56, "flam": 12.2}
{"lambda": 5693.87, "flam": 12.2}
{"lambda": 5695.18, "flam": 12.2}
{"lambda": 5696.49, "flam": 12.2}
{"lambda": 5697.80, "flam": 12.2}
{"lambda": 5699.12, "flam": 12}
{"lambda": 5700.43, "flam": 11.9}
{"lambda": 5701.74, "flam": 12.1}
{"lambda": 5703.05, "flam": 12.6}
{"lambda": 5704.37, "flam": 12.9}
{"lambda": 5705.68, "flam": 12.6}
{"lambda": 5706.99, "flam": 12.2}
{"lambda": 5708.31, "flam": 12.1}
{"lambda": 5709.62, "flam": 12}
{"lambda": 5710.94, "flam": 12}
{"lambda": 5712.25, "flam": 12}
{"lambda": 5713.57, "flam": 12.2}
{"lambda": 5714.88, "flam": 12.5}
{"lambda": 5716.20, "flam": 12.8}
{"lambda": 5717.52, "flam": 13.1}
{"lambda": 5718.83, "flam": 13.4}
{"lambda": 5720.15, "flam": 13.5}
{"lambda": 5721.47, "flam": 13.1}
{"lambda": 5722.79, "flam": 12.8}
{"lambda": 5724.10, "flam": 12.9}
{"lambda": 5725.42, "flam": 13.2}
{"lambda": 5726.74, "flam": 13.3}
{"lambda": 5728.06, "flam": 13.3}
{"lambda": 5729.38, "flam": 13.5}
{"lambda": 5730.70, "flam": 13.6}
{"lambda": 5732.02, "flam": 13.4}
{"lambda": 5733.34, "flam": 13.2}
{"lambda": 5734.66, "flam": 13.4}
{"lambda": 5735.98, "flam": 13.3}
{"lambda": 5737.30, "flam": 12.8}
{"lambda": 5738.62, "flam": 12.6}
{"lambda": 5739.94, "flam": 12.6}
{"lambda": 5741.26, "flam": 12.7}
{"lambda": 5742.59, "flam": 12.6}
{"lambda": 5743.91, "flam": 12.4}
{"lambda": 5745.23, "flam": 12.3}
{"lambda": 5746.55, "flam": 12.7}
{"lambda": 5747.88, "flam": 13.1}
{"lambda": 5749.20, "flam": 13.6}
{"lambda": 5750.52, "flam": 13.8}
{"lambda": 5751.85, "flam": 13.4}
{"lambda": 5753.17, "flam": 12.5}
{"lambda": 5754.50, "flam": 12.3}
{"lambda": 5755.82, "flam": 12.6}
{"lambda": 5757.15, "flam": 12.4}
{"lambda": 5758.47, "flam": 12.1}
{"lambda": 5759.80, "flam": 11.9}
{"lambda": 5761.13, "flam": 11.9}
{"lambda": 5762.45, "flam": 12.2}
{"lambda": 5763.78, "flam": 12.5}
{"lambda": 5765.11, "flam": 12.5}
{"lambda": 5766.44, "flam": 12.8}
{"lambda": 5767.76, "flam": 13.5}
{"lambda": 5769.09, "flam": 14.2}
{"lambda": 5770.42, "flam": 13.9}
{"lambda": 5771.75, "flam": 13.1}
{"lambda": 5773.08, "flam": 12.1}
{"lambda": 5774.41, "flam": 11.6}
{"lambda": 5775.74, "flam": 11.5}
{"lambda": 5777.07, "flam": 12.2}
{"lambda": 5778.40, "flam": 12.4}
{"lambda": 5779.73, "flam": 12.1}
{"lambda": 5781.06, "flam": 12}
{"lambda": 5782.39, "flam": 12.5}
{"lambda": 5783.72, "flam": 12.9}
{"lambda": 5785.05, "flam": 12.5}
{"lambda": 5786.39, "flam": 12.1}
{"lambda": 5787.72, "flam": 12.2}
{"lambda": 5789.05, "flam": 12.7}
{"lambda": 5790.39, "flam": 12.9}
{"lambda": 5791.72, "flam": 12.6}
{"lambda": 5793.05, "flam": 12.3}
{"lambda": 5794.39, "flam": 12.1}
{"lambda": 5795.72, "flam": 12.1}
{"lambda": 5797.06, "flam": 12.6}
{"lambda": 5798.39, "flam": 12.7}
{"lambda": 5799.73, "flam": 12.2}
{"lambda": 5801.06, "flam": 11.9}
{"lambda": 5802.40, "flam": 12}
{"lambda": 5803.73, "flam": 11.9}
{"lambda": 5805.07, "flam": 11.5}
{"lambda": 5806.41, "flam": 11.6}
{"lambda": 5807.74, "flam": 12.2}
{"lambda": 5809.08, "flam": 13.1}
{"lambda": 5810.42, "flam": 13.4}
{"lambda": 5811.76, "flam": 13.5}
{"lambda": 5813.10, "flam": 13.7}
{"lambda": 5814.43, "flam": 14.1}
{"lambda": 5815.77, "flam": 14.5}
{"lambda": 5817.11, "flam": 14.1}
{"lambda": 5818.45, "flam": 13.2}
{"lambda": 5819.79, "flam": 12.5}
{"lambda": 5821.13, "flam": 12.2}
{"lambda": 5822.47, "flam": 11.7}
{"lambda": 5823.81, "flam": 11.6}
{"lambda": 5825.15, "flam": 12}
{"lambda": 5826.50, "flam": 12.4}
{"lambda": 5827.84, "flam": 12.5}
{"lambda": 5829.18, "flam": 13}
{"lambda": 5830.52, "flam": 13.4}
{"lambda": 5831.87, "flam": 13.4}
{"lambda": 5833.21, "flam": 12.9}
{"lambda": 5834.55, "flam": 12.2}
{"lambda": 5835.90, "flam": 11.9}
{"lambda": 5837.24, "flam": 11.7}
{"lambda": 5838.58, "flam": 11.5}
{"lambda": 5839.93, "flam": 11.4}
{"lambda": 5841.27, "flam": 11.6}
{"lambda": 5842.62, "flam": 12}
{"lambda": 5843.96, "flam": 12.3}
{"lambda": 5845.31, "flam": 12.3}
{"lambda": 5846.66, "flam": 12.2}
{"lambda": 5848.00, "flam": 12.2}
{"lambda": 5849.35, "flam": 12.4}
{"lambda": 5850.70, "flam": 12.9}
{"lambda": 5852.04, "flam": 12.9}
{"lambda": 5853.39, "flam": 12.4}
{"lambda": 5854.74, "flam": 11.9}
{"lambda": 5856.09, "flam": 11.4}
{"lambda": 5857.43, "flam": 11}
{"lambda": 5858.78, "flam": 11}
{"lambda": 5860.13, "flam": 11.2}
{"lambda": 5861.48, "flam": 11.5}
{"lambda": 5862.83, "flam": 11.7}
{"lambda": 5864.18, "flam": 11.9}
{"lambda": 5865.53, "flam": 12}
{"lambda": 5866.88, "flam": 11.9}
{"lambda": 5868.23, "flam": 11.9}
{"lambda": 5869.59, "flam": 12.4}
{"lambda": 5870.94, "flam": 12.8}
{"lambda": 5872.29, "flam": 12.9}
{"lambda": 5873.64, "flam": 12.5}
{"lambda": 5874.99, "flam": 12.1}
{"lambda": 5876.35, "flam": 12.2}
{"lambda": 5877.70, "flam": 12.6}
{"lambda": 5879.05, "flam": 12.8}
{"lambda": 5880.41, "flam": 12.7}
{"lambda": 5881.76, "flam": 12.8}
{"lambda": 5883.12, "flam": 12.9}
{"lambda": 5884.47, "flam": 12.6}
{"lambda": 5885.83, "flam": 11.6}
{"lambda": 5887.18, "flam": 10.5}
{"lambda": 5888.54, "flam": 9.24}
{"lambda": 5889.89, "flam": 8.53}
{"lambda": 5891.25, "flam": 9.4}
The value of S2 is 1.08 A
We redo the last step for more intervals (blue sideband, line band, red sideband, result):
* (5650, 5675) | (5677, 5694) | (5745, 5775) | 0.86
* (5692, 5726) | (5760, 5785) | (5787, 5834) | 0.11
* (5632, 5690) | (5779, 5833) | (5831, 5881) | -1.56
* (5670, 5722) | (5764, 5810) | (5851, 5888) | -0.78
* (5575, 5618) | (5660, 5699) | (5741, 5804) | 0.70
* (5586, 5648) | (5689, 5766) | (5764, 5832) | -0.15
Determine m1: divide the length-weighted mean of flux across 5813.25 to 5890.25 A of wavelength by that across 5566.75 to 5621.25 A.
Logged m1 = 0.95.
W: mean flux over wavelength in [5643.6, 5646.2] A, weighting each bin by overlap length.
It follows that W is 13.1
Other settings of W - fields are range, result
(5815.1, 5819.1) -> 13.9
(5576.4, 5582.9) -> 13.5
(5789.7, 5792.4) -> 12.7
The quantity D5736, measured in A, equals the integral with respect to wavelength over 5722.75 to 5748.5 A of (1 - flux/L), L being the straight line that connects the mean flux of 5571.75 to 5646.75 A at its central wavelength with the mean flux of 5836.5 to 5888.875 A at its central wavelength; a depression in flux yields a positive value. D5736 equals -1.2 A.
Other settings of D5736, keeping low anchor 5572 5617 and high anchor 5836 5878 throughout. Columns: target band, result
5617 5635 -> 0.3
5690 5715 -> 0.5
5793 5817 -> -1.0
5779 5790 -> -0.1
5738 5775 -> -1.2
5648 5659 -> 0.2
